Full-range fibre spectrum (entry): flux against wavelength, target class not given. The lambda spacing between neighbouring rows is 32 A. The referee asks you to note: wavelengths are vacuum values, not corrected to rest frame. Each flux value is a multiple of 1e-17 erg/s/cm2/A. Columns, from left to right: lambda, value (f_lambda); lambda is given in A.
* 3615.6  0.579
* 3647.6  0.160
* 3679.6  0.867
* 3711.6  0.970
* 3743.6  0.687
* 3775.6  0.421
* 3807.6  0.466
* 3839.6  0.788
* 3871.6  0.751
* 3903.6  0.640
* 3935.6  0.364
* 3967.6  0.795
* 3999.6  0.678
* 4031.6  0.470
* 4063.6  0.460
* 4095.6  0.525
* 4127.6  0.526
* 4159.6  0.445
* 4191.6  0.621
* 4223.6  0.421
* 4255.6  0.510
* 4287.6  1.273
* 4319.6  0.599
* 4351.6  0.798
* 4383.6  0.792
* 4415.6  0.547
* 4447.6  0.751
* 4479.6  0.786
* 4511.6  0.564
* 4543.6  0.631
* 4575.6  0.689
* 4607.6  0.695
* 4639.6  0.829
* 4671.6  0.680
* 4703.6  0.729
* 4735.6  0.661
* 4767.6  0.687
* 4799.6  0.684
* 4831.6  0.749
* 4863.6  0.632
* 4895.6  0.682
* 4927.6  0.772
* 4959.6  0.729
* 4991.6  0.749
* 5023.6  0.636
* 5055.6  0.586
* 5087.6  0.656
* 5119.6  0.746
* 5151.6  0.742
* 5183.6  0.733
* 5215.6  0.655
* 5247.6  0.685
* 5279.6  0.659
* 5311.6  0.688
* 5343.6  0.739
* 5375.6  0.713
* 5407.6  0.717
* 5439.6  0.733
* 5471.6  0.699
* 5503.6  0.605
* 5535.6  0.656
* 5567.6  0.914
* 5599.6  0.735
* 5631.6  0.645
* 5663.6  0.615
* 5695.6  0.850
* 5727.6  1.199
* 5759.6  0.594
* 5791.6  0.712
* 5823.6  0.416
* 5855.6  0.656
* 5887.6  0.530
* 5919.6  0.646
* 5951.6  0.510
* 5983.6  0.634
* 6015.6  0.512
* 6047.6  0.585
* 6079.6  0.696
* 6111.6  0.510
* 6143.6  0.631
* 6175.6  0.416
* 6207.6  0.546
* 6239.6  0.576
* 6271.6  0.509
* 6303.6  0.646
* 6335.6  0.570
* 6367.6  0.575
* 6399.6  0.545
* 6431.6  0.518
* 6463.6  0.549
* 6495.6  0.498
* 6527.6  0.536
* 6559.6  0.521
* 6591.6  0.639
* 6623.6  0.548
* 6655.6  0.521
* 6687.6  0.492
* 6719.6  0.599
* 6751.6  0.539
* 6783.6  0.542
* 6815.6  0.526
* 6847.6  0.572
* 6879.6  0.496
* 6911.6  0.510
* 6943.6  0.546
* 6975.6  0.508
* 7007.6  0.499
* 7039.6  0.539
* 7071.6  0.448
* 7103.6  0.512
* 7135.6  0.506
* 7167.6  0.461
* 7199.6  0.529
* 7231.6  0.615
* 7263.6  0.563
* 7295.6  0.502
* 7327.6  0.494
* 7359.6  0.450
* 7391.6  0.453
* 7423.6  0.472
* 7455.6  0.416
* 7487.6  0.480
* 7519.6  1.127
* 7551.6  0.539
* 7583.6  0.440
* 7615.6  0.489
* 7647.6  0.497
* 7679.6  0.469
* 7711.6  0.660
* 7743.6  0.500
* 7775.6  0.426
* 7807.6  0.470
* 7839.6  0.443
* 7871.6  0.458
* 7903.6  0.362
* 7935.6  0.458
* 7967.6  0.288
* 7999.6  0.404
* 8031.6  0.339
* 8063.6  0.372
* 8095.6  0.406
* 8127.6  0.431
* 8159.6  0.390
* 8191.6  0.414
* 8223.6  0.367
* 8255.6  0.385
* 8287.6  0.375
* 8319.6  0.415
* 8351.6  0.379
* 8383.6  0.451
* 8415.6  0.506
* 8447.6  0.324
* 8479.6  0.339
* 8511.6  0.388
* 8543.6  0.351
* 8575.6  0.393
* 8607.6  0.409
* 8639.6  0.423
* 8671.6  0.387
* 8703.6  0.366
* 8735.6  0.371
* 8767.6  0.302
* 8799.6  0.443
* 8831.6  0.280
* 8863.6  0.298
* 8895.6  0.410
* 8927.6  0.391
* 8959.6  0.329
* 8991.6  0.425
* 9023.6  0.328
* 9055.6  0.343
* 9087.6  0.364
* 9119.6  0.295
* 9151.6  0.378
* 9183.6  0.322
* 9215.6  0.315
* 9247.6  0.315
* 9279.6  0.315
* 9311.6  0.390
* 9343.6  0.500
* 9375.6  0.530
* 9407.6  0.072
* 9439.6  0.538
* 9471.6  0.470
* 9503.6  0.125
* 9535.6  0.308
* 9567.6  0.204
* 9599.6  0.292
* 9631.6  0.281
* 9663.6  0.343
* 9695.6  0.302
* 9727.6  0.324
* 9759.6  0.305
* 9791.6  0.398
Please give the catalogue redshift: 0.146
